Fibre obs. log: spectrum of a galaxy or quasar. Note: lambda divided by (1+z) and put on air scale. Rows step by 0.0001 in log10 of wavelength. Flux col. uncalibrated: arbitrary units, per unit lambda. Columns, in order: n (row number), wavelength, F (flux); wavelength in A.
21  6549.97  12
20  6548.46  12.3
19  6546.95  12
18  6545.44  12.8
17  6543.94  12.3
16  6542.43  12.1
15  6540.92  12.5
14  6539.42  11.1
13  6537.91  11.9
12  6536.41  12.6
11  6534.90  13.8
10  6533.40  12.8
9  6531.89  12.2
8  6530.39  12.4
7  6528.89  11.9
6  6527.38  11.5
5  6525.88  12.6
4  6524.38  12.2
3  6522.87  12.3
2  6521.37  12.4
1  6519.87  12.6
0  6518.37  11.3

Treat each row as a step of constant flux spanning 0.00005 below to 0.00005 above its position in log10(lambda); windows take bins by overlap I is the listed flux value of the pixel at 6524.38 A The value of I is 12.2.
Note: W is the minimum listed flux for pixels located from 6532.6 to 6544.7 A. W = 11.1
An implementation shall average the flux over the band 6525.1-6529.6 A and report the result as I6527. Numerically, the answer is 12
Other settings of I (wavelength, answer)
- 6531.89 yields 12.2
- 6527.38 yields 11.5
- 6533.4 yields 12.8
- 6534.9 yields 13.8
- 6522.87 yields 12.3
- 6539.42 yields 11.1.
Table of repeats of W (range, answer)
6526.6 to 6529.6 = 11.5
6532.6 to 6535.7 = 12.8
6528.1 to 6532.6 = 11.9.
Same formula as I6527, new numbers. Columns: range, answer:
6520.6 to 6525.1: 12.3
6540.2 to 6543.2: 12.3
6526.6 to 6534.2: 12.2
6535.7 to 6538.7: 12.2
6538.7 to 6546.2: 12.2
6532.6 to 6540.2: 12.4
